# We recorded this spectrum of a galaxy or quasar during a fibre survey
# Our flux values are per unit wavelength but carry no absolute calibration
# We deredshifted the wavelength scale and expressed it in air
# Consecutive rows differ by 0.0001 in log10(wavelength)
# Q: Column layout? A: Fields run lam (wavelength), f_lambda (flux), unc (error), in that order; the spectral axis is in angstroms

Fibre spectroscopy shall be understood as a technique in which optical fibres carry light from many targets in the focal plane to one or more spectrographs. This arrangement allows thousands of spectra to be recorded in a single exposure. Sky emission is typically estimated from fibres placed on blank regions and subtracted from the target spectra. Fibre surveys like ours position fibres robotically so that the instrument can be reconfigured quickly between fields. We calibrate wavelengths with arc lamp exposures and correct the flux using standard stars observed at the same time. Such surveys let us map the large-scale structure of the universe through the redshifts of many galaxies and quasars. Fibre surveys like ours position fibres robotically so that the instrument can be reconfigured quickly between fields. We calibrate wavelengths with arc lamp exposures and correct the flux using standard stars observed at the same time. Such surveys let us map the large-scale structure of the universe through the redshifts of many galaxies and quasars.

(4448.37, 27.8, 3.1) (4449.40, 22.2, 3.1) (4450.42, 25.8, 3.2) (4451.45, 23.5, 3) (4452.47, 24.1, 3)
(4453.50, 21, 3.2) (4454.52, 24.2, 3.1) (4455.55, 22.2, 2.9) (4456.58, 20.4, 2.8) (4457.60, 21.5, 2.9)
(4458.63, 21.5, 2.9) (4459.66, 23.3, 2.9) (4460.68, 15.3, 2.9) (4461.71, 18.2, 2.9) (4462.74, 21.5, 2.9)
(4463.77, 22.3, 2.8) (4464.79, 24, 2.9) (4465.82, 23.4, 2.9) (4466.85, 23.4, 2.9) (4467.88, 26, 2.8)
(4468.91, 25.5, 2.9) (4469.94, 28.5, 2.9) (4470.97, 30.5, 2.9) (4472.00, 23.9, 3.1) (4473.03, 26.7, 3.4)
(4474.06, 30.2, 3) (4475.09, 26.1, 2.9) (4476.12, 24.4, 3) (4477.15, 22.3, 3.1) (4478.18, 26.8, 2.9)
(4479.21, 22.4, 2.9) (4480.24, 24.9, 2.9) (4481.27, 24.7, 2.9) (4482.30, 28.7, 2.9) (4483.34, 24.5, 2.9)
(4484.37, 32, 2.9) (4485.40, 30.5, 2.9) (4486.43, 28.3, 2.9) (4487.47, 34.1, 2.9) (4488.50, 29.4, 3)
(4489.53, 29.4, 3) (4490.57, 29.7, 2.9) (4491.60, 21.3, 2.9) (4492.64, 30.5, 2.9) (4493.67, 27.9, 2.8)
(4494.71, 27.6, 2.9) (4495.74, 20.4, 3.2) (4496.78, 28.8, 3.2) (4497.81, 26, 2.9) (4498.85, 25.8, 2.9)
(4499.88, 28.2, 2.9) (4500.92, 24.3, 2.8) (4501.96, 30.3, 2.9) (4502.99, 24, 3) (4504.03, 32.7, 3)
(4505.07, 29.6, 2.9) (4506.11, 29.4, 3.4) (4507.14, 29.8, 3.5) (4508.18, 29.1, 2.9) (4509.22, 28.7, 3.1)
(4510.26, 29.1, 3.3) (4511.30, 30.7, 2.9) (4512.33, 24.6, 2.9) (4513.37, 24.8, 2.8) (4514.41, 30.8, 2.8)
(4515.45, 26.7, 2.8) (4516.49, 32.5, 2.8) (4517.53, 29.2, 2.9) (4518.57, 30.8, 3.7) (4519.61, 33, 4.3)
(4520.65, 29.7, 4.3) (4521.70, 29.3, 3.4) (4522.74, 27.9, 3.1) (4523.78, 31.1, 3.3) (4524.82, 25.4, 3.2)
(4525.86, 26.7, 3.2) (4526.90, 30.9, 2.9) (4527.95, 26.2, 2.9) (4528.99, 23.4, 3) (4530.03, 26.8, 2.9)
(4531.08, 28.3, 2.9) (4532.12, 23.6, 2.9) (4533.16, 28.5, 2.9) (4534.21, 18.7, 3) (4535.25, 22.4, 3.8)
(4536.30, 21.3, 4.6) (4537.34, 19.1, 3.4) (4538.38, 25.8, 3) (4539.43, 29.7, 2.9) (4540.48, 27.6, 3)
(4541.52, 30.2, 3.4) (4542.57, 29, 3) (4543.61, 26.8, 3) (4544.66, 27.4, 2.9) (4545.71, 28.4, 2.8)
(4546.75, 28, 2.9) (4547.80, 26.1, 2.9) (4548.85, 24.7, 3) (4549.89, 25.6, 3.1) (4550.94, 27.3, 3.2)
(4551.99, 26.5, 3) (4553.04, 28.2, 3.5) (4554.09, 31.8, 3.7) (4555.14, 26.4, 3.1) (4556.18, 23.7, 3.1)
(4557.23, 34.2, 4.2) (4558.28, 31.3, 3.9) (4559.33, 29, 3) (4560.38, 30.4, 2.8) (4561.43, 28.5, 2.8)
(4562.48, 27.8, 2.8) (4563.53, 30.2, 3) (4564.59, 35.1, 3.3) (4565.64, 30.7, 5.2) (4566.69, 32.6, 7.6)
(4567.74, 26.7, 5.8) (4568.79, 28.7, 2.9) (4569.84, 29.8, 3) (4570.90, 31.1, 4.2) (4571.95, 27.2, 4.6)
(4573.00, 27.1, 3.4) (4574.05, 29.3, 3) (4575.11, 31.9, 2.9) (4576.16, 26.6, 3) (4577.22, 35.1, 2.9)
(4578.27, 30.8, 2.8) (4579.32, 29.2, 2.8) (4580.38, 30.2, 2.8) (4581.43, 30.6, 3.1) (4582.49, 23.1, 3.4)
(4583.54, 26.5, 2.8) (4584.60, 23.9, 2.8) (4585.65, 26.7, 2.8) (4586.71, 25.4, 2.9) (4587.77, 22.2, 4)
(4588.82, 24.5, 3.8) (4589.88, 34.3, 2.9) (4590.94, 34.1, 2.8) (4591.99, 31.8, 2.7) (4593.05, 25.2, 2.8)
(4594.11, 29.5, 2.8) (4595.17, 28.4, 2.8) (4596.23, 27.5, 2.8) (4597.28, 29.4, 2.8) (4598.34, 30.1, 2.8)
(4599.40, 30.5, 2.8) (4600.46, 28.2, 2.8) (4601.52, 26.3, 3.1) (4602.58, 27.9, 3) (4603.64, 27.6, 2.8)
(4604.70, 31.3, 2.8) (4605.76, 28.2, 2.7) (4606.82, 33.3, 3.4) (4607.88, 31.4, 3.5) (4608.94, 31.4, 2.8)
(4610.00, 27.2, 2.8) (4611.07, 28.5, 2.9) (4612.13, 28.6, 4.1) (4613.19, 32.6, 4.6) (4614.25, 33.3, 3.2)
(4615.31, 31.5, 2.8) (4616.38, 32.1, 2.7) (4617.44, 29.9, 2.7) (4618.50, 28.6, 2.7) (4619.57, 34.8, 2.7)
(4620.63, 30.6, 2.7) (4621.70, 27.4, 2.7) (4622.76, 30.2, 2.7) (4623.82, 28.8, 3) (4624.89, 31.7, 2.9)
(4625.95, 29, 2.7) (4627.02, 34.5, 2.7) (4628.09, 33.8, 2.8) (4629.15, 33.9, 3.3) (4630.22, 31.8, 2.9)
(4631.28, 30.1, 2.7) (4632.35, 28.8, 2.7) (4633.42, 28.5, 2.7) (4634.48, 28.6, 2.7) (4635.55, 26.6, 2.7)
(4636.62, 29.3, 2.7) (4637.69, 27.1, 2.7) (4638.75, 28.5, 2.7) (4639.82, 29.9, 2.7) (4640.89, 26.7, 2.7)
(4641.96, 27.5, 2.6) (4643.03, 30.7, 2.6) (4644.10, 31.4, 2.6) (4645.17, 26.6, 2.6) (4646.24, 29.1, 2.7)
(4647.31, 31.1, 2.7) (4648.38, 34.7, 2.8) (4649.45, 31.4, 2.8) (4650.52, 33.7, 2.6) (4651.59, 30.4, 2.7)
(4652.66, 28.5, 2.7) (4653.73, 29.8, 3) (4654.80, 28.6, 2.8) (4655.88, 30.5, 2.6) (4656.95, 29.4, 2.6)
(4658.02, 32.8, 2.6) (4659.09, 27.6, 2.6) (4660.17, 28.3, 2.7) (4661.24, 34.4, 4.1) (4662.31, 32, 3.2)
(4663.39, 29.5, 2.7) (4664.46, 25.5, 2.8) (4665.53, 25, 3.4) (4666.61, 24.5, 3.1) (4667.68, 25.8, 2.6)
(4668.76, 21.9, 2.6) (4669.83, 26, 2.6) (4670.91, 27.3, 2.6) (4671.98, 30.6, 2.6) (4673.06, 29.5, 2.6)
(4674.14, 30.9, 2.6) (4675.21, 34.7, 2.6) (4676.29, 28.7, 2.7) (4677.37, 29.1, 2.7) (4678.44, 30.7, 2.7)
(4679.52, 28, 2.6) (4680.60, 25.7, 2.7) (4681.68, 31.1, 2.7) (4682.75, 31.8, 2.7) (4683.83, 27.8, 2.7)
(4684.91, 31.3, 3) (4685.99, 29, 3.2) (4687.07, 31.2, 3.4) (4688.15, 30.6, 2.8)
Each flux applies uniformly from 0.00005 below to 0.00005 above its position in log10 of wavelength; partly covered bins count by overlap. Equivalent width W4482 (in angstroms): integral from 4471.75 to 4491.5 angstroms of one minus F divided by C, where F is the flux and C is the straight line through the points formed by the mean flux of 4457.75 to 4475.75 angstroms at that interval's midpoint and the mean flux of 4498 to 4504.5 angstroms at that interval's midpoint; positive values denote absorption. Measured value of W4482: -1.3 angstroms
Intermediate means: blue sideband 24.1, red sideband 27.4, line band 27.2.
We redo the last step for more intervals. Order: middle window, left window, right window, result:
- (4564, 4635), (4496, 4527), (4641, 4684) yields -1.6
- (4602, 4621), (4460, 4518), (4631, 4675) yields -1.3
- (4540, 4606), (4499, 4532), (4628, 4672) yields 0.2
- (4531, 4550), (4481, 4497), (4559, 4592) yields 1.9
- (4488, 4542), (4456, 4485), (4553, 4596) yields -2.3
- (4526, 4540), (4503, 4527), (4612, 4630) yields 2.1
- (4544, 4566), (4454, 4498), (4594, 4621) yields -0.4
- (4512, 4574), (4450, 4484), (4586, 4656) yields -2.4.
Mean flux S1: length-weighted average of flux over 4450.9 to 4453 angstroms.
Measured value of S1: 23.8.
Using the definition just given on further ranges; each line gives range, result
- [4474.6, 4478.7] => 24.9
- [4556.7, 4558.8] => 32.7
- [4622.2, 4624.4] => 29.6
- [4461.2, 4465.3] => 21.5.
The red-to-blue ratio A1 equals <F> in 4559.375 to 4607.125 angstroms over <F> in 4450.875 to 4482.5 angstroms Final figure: 1.2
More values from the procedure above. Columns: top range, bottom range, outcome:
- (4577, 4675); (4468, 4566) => 1.06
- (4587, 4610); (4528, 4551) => 1.13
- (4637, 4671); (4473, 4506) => 1.06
